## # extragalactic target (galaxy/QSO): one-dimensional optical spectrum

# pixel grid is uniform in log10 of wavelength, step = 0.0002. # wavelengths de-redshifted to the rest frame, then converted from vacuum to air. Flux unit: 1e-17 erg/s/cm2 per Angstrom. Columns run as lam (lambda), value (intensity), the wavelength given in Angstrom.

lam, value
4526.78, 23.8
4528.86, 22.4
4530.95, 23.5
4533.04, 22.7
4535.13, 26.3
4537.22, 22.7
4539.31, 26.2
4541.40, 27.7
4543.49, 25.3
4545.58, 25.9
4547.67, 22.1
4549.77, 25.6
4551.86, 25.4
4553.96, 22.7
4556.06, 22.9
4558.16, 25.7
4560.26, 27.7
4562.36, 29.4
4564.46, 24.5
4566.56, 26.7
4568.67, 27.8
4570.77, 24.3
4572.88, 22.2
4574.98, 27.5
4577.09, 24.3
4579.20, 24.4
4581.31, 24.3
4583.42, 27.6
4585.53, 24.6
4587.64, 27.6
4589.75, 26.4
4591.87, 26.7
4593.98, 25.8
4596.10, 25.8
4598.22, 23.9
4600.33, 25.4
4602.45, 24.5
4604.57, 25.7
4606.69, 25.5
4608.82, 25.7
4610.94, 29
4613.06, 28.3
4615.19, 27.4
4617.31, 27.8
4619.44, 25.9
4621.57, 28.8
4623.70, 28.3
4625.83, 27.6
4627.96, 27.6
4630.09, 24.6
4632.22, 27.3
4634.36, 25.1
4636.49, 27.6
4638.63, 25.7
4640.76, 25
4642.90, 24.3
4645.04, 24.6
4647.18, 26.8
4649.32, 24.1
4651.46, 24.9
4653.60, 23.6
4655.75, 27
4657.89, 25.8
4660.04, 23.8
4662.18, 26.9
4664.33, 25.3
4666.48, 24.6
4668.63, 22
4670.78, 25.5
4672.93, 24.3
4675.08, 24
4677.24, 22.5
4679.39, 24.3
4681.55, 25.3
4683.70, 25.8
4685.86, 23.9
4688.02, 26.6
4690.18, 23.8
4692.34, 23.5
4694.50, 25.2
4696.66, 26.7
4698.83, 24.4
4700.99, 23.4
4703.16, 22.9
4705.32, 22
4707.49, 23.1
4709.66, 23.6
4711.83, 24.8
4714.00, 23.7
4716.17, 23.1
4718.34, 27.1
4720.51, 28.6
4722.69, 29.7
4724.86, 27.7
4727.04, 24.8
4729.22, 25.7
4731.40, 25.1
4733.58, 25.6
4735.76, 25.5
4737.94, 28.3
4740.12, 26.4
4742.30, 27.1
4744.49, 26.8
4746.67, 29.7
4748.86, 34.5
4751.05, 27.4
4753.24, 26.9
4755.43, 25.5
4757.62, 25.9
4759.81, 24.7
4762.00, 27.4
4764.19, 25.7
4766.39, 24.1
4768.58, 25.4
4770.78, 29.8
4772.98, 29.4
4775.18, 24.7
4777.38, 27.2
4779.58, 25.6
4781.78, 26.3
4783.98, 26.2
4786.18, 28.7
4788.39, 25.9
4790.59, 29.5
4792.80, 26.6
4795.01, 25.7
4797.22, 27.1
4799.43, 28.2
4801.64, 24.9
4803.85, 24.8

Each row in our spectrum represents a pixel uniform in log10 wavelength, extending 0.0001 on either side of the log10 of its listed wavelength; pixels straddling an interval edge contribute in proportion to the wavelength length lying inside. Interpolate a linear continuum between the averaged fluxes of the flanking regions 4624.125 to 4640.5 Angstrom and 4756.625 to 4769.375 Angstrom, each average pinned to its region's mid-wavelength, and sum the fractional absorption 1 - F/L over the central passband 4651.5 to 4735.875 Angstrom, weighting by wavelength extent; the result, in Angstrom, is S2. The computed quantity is 3.7 Angstrom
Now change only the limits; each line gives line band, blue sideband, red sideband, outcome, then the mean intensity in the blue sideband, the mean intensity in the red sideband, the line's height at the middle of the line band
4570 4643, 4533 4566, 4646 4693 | -3.1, 25.3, 24.8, 25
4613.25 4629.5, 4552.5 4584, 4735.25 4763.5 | -1.0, 25.4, 27.4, 26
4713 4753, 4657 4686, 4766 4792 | -1.7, 24.6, 27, 26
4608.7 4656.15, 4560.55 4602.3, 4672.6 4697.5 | -2.2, 25.8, 24.7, 25.2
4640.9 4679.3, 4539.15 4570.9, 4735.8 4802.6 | 2.4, 25.6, 27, 26.3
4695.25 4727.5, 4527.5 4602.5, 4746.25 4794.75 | 1.8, 25.2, 27.1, 26.5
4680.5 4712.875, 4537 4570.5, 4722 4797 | 2.6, 25.6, 26.9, 26.5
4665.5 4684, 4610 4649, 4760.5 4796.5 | 1.7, 26.7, 26.7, 26.7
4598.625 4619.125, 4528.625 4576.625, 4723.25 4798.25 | -0.7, 25.1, 26.9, 25.6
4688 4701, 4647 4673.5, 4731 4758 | 0.6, 24.9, 27.4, 25.9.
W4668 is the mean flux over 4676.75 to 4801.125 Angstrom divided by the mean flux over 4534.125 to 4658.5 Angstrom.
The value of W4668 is 1.0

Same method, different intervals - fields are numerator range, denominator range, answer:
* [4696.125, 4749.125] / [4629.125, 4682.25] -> 1.04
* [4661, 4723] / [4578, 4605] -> 0.96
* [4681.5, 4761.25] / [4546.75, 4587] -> 1.02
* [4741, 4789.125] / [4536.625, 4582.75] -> 1.07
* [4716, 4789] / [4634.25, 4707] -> 1.09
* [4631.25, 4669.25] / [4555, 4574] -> 0.98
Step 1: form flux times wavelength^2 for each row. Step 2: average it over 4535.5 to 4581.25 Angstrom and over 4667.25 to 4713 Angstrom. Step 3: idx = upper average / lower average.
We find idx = 1.0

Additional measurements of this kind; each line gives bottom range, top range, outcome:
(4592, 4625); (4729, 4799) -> 1.08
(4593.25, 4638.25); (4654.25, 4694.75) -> 0.95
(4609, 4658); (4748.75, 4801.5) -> 1.08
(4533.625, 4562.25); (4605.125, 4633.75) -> 1.11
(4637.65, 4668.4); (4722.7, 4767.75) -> 1.11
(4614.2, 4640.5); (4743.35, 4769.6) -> 1.06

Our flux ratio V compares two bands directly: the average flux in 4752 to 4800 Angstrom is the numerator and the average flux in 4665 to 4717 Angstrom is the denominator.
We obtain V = 1.10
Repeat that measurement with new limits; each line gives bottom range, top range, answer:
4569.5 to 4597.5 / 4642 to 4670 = 0.98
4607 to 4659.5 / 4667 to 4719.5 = 0.92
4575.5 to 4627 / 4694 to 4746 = 0.97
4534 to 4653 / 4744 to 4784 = 1.05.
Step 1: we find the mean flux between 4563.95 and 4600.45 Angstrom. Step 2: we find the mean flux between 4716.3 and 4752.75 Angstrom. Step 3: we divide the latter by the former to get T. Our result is 1.1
